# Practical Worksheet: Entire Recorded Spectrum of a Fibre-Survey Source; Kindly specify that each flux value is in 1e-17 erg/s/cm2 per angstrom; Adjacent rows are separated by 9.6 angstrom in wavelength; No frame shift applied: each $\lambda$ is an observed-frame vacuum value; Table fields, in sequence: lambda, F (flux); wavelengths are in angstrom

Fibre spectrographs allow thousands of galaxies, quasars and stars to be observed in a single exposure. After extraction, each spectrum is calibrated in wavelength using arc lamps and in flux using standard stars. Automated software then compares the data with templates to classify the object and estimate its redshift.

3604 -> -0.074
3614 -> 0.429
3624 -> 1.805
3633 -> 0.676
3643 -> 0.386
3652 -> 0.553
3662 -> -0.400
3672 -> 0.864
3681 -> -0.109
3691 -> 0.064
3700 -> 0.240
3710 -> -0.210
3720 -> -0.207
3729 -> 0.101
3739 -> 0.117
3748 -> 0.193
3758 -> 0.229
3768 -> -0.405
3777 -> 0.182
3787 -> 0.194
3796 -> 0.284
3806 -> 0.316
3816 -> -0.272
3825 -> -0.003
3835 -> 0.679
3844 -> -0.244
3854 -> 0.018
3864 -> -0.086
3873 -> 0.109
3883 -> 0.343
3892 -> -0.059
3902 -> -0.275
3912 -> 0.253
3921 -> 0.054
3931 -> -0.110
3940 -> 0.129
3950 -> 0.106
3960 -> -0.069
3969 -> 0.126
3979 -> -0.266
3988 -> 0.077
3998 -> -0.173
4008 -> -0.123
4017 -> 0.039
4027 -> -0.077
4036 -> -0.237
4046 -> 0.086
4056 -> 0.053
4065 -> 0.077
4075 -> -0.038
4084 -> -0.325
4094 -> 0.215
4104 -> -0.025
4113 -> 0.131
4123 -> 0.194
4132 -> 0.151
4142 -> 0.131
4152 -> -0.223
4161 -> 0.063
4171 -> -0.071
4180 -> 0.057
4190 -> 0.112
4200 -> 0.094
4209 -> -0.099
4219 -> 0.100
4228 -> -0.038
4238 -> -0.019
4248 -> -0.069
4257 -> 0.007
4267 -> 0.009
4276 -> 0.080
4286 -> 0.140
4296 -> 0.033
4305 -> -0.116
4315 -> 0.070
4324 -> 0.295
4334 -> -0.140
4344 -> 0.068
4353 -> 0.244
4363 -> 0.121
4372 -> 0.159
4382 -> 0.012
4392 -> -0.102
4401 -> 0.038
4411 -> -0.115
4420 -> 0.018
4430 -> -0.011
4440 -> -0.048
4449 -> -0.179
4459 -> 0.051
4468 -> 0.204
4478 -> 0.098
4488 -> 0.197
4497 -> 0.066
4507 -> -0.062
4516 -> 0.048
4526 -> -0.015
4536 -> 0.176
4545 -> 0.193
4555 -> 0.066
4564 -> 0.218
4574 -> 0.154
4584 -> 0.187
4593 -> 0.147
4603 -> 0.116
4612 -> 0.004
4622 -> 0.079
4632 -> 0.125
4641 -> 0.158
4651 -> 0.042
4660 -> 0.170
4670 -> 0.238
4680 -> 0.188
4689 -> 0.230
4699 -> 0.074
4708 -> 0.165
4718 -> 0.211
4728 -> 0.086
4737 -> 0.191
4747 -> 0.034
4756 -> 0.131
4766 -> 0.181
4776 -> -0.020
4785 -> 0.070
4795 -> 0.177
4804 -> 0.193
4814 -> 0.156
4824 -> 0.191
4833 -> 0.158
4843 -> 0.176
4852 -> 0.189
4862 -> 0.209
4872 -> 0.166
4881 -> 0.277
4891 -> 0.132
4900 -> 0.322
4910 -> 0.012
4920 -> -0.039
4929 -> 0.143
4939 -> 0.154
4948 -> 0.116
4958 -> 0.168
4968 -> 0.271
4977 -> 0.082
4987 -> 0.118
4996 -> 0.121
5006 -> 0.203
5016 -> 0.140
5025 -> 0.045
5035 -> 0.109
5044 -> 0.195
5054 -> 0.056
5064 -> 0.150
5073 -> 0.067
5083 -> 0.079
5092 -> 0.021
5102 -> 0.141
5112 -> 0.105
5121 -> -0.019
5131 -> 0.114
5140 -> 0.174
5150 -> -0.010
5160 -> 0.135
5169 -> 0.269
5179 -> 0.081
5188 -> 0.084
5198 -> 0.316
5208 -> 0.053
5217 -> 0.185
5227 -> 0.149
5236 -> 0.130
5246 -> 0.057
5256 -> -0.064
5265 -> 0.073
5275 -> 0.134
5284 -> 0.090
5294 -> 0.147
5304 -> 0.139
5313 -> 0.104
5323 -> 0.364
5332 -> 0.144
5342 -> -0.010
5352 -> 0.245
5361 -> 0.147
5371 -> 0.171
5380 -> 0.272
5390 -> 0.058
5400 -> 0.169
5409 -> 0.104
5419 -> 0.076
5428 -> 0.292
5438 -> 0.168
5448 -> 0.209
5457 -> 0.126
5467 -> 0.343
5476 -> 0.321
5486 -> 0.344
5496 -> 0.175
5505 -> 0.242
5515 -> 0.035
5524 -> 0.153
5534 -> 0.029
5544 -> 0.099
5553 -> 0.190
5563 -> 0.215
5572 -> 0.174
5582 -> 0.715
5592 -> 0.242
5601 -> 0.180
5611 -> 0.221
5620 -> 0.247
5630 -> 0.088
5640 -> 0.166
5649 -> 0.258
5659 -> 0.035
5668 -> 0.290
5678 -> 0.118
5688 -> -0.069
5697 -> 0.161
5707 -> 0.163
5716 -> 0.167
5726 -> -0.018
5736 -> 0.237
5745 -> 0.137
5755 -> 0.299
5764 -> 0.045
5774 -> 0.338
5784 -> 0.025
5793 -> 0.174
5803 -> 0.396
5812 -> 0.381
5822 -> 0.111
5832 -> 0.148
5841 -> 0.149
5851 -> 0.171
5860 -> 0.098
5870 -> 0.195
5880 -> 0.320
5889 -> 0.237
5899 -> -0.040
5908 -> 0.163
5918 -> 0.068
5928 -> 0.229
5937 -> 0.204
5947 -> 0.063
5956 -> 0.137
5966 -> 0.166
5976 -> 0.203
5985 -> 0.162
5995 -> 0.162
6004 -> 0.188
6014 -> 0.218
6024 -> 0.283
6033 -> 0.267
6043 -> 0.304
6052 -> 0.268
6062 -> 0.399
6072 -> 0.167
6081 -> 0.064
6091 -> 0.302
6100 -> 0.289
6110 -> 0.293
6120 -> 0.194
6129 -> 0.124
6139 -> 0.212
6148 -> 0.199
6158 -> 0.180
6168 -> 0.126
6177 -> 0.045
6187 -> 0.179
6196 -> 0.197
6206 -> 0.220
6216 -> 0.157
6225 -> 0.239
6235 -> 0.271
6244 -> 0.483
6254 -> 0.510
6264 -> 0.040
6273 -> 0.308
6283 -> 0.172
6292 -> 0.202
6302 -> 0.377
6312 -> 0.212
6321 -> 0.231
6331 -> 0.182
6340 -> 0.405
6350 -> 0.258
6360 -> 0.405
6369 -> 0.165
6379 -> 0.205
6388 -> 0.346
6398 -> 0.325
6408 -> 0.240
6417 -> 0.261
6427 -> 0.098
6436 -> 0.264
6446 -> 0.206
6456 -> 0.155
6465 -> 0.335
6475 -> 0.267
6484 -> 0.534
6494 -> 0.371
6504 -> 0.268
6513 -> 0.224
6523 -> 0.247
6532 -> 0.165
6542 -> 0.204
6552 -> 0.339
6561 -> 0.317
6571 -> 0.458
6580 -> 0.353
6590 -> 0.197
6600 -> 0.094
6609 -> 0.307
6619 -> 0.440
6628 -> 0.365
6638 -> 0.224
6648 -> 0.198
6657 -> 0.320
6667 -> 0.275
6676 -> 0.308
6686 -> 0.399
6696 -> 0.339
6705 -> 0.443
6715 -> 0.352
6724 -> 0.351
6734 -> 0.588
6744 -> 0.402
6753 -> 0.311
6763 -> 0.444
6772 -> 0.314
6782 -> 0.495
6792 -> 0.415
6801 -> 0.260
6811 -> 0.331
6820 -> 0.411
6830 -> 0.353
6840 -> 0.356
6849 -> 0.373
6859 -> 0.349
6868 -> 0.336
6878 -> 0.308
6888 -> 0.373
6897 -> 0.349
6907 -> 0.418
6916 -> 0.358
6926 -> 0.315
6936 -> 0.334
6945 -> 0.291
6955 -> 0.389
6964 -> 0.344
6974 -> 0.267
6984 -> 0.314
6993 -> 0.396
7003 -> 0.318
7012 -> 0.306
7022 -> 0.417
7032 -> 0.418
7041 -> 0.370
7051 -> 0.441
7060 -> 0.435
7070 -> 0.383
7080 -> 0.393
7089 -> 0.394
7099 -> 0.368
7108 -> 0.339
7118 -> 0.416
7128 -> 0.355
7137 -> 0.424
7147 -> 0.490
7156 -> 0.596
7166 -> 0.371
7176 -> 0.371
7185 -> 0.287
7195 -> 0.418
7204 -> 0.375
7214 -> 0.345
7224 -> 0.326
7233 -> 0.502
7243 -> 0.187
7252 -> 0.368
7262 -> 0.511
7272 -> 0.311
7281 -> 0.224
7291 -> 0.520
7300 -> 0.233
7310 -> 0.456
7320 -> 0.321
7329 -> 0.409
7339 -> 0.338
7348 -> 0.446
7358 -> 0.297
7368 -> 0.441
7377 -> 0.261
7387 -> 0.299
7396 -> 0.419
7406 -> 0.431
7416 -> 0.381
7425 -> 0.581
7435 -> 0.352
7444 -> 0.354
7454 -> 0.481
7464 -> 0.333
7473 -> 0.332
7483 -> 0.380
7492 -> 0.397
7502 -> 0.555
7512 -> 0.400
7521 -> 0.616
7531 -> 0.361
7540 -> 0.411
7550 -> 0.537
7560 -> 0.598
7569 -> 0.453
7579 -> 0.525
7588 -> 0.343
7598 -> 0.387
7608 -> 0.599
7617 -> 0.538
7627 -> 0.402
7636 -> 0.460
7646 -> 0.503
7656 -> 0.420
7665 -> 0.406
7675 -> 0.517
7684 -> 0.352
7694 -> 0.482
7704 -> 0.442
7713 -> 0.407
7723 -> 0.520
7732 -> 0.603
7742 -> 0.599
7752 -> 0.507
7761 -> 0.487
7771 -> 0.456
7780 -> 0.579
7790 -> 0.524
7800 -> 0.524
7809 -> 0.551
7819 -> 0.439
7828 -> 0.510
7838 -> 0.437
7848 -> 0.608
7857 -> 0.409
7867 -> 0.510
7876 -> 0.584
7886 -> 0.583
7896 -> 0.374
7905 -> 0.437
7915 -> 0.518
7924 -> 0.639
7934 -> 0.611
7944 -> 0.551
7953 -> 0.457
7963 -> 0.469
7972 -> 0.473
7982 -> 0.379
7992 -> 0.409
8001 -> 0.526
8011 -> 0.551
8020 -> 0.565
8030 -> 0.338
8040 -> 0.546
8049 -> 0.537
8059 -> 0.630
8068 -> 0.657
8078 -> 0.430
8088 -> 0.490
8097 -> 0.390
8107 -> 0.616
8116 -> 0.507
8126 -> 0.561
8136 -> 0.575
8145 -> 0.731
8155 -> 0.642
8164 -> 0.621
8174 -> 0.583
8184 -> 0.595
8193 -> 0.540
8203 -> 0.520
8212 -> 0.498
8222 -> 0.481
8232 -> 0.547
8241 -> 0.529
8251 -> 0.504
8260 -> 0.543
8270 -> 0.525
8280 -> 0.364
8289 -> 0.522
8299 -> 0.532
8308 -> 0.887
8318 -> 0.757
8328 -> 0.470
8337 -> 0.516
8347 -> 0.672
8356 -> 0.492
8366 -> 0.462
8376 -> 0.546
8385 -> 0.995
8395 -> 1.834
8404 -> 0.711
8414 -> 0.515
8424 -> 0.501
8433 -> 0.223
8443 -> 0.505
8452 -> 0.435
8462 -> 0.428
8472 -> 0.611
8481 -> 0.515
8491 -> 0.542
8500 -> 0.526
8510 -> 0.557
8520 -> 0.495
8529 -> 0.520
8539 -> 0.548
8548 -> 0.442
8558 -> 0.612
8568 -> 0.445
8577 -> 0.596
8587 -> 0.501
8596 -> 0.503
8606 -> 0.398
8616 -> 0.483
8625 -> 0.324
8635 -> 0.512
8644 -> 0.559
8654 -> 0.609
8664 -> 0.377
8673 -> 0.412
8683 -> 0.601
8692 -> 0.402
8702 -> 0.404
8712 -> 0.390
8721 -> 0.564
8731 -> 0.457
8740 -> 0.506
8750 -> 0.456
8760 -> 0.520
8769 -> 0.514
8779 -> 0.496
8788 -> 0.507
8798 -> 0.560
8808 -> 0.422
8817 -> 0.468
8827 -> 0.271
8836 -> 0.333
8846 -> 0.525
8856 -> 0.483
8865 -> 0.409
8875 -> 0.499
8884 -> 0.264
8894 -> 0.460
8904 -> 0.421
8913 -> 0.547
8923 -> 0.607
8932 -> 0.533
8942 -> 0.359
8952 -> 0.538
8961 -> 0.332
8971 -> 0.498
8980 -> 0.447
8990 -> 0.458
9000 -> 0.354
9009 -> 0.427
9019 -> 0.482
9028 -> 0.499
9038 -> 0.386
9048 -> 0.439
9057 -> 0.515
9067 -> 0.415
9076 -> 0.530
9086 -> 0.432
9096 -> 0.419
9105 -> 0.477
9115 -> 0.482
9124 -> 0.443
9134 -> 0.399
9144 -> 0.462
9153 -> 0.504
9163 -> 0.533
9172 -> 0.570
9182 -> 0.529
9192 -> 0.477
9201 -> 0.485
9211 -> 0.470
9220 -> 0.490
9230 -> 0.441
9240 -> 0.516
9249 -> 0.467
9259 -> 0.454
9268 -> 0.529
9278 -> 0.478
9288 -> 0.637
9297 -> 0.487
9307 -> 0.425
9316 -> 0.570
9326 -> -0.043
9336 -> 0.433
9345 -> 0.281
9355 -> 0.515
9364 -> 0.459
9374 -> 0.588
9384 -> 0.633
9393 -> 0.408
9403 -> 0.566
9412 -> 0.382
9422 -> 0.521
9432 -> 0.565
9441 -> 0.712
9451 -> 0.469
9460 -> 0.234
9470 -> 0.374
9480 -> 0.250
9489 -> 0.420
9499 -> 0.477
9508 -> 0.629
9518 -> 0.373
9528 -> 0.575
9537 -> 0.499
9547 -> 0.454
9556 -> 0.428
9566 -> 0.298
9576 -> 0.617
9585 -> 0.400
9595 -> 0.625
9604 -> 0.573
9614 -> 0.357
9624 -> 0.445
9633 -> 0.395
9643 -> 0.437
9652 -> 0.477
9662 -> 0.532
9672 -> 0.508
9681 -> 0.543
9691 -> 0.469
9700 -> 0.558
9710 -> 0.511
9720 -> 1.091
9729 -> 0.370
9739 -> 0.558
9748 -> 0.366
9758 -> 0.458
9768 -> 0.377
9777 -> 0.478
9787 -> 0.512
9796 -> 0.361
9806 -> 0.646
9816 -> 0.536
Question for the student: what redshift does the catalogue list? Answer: 0.676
